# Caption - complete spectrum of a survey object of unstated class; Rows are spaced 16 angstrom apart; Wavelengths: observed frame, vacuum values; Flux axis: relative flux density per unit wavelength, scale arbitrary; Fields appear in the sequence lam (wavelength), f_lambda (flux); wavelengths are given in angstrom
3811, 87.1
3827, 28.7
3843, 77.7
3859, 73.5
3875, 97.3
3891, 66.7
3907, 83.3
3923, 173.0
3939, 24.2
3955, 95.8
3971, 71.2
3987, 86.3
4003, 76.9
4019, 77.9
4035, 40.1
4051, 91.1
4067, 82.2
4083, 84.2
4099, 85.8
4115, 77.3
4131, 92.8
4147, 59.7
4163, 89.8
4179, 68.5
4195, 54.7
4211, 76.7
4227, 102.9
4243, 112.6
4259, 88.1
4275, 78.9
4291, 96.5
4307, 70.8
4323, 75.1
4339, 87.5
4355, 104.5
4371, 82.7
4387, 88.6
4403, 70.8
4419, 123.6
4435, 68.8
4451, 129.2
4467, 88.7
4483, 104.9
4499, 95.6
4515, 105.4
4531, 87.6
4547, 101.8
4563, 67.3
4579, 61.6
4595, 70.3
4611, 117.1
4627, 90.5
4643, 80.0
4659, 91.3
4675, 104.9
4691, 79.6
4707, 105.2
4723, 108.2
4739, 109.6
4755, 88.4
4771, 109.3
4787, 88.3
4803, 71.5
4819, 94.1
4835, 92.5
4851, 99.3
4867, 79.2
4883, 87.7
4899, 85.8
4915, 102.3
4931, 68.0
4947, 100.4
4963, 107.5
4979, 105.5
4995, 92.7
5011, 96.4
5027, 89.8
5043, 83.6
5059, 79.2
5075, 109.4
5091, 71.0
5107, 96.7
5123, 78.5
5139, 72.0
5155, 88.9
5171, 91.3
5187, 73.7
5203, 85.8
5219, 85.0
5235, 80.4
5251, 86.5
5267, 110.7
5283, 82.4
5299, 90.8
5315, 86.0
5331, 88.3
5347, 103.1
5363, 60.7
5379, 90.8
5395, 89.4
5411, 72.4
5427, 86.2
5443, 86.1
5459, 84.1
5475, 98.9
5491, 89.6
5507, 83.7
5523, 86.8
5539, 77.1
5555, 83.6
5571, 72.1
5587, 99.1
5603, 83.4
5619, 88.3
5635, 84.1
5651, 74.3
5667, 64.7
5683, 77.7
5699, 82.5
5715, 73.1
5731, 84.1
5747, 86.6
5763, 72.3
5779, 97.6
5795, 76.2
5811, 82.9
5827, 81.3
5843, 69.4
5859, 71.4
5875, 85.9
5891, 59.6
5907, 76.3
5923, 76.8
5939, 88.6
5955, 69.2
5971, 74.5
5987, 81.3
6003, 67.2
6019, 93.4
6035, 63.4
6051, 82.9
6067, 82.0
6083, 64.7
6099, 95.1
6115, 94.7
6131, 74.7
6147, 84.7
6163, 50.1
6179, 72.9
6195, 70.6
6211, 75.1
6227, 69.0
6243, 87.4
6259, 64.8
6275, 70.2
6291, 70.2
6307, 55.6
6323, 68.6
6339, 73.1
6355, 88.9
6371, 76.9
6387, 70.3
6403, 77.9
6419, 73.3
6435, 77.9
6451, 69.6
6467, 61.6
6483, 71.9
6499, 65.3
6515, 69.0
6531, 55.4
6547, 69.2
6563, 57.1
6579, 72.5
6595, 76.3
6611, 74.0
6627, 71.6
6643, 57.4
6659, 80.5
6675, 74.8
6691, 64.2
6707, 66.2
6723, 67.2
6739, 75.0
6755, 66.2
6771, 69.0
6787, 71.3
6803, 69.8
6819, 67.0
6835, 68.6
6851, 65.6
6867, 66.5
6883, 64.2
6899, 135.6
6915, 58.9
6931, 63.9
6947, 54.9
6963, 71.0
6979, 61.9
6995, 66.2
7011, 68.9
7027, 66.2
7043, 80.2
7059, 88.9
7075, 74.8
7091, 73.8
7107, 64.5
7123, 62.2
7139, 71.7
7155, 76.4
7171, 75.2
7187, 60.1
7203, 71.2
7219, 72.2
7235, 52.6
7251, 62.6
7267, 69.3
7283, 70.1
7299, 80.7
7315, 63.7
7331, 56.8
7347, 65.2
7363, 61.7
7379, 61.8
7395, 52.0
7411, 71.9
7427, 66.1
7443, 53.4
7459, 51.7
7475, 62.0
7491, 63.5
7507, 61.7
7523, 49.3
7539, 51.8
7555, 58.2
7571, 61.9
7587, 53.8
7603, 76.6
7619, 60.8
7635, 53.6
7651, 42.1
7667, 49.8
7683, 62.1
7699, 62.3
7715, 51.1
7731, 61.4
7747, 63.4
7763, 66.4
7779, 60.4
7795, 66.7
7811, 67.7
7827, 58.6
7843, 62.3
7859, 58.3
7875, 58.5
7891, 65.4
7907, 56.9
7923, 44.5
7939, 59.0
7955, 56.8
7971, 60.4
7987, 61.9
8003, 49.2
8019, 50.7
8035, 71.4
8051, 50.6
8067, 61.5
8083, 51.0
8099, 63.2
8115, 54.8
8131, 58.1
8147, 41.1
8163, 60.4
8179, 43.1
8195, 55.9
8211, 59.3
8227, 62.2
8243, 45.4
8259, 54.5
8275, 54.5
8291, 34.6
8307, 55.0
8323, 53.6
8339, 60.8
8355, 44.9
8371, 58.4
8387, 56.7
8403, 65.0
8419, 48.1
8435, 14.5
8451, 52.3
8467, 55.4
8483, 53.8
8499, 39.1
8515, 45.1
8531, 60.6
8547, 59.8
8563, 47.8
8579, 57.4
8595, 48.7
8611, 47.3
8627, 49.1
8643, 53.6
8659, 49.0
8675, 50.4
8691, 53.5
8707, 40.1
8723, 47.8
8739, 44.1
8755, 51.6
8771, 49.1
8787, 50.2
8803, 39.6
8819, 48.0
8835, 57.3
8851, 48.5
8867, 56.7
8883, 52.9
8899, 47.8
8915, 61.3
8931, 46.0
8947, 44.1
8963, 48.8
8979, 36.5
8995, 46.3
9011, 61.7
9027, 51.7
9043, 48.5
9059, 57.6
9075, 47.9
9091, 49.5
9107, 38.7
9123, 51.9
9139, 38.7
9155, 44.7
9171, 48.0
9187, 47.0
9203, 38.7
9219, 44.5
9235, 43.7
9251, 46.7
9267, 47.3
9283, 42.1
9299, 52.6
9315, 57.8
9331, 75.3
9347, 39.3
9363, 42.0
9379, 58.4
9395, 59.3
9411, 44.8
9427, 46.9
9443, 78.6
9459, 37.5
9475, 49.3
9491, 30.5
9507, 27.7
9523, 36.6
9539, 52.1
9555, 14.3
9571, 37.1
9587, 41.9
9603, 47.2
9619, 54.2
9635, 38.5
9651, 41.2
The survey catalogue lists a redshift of 0.051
